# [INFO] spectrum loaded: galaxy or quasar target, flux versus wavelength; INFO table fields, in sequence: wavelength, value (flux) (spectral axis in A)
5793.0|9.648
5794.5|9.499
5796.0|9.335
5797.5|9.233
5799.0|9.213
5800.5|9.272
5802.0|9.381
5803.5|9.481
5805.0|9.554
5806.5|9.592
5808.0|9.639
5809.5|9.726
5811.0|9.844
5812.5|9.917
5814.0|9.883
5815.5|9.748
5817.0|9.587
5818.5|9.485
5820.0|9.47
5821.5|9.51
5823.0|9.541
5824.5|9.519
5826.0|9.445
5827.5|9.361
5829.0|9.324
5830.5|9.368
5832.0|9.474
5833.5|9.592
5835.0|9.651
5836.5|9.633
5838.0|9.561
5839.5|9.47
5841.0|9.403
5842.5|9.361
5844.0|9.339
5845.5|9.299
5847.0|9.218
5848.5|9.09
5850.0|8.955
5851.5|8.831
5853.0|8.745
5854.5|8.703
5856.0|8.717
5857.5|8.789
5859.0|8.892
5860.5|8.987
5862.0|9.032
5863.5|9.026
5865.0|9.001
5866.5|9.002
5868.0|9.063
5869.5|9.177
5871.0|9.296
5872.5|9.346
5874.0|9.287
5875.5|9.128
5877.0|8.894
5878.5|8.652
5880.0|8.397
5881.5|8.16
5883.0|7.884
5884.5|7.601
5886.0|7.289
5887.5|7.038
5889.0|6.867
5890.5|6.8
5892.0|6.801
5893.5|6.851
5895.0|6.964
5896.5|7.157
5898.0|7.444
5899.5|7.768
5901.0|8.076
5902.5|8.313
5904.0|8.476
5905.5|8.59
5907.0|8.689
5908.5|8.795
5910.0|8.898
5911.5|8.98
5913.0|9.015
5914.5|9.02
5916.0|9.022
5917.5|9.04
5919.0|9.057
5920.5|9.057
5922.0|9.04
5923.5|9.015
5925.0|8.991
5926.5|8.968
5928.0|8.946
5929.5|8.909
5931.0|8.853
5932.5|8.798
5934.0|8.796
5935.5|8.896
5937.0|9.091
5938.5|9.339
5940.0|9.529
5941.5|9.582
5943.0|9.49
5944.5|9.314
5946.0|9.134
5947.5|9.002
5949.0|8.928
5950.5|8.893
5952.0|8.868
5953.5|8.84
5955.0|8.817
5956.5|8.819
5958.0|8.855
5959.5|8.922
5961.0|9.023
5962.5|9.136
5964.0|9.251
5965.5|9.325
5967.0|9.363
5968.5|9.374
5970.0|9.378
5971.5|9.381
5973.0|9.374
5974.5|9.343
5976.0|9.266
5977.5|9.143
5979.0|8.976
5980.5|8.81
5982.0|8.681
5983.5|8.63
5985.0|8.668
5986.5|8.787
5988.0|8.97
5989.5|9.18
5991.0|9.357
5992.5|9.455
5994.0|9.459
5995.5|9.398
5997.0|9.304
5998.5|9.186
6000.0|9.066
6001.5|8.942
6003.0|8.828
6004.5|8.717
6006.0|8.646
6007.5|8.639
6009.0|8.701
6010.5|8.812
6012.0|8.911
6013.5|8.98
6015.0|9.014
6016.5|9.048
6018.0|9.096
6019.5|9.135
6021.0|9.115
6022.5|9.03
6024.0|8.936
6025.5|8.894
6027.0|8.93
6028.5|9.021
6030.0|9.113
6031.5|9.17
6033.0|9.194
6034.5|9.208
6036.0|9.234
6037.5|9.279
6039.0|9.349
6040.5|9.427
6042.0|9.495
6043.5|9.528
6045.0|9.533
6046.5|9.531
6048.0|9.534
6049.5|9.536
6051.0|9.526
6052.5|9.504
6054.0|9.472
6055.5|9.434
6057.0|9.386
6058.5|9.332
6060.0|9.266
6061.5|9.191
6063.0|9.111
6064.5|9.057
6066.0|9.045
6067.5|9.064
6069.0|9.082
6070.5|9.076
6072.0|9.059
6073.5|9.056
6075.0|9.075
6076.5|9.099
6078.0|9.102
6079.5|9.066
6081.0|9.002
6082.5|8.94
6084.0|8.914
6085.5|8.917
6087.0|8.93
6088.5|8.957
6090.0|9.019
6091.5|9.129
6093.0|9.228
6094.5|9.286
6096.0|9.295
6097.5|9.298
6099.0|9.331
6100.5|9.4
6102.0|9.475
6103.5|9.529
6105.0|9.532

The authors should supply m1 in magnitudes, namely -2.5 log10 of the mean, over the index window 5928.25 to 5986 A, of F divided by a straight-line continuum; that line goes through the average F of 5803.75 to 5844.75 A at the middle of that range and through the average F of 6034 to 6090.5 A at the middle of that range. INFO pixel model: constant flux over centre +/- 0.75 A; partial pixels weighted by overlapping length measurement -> 0.03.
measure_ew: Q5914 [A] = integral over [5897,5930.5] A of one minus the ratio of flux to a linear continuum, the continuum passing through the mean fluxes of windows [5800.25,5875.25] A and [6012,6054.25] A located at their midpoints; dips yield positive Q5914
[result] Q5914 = 2.1 A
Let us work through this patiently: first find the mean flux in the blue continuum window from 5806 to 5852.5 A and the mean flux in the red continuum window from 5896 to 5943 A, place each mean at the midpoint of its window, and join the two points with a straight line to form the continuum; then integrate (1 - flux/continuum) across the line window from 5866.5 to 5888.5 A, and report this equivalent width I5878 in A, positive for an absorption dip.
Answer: 1.46 A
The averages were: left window 9.47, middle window 8.51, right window 8.8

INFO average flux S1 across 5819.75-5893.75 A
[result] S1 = 8.85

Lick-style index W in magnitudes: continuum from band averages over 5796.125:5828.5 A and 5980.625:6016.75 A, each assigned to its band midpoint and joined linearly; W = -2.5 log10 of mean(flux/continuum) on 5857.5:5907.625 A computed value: 0.13 mag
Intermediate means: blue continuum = 9.54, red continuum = 8.97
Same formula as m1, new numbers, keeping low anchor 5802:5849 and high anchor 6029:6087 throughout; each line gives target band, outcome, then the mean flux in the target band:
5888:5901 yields 0.30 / 7.14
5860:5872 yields 0.05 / 9.08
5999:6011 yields 0.06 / 8.8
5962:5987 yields 0.03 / 9.11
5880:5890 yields 0.25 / 7.53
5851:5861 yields 0.08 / 8.8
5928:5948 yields 0.03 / 9.13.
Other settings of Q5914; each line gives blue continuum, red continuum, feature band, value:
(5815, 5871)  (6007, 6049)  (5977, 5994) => 0.3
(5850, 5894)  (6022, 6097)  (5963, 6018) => -0.9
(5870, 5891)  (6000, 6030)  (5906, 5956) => -3.1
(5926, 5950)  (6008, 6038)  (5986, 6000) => -0.3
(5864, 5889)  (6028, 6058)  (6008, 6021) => 0.4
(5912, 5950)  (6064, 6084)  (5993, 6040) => 0.1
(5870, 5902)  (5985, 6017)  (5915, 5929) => -1.3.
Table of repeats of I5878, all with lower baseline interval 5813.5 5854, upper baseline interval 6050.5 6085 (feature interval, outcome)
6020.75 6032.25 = 0.23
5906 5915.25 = 0.42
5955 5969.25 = 0.25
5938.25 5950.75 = 0.04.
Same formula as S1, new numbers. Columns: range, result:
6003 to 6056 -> 9.16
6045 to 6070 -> 9.32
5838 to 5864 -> 9.07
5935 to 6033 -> 9.07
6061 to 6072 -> 9.09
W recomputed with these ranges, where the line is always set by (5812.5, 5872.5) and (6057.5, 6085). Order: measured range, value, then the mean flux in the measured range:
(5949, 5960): 0.039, 8.86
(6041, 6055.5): -0.047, 9.51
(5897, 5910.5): 0.114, 8.31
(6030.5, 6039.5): -0.014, 9.23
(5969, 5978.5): -0.016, 9.31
